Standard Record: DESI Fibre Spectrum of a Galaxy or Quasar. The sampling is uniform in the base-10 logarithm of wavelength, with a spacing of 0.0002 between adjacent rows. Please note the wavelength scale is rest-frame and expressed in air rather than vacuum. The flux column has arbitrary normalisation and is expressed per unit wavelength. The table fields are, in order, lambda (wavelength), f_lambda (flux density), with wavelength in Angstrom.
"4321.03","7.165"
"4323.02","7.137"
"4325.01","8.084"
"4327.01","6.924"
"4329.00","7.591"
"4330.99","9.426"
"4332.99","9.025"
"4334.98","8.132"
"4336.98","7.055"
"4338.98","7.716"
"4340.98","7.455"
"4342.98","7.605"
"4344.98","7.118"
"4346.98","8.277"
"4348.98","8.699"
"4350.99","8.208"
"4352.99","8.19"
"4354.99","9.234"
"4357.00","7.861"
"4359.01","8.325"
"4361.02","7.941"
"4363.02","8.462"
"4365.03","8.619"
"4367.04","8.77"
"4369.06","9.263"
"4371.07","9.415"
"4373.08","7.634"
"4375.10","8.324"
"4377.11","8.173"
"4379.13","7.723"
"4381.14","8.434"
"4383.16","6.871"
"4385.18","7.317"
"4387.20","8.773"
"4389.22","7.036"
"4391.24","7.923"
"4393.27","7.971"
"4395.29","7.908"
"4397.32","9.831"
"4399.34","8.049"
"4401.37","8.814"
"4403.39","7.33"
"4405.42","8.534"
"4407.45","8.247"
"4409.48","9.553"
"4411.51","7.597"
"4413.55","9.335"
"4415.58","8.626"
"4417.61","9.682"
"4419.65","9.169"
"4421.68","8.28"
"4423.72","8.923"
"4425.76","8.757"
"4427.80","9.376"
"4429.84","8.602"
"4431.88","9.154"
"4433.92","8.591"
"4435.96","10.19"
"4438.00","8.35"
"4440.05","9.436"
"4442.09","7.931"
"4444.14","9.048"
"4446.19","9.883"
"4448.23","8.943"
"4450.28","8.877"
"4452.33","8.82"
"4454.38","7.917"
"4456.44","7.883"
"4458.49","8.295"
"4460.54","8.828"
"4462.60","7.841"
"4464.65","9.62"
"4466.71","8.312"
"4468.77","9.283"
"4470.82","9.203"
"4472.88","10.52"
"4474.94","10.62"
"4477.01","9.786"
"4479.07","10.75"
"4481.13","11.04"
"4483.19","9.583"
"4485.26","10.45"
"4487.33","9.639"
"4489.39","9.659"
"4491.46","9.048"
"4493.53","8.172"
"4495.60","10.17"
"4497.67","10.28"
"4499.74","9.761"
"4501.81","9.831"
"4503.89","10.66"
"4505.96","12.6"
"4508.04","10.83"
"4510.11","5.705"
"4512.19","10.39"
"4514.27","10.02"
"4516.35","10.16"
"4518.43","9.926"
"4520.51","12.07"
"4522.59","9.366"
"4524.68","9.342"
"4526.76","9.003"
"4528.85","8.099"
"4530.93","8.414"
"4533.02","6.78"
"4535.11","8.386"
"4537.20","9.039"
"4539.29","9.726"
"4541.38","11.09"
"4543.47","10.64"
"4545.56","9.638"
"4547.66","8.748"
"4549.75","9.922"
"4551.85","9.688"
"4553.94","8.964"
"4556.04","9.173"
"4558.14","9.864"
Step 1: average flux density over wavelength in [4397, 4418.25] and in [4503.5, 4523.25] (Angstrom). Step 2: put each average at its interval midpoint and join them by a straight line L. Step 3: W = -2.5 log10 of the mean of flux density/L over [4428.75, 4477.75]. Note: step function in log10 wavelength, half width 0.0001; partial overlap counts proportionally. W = 0.037 mag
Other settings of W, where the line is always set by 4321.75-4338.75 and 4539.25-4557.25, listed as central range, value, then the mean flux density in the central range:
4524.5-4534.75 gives 0.16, 8.25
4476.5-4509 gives -0.10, 10.1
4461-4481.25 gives -0.06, 9.61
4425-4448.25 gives -0.03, 9.03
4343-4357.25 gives -0.02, 8.21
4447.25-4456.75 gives 0.05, 8.52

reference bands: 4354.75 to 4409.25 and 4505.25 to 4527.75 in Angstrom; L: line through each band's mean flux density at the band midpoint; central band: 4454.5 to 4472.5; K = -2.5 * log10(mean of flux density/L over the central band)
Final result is 0.07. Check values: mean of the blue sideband 8.26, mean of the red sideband 9.91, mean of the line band 8.69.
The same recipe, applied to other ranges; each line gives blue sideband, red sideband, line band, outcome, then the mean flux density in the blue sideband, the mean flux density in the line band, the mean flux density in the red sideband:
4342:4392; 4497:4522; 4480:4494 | 0.014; 8.17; 9.72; 10.2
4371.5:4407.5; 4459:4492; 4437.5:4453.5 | 0.019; 8.07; 8.92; 9.63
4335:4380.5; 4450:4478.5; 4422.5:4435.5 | -0.025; 8.19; 8.94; 9.02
